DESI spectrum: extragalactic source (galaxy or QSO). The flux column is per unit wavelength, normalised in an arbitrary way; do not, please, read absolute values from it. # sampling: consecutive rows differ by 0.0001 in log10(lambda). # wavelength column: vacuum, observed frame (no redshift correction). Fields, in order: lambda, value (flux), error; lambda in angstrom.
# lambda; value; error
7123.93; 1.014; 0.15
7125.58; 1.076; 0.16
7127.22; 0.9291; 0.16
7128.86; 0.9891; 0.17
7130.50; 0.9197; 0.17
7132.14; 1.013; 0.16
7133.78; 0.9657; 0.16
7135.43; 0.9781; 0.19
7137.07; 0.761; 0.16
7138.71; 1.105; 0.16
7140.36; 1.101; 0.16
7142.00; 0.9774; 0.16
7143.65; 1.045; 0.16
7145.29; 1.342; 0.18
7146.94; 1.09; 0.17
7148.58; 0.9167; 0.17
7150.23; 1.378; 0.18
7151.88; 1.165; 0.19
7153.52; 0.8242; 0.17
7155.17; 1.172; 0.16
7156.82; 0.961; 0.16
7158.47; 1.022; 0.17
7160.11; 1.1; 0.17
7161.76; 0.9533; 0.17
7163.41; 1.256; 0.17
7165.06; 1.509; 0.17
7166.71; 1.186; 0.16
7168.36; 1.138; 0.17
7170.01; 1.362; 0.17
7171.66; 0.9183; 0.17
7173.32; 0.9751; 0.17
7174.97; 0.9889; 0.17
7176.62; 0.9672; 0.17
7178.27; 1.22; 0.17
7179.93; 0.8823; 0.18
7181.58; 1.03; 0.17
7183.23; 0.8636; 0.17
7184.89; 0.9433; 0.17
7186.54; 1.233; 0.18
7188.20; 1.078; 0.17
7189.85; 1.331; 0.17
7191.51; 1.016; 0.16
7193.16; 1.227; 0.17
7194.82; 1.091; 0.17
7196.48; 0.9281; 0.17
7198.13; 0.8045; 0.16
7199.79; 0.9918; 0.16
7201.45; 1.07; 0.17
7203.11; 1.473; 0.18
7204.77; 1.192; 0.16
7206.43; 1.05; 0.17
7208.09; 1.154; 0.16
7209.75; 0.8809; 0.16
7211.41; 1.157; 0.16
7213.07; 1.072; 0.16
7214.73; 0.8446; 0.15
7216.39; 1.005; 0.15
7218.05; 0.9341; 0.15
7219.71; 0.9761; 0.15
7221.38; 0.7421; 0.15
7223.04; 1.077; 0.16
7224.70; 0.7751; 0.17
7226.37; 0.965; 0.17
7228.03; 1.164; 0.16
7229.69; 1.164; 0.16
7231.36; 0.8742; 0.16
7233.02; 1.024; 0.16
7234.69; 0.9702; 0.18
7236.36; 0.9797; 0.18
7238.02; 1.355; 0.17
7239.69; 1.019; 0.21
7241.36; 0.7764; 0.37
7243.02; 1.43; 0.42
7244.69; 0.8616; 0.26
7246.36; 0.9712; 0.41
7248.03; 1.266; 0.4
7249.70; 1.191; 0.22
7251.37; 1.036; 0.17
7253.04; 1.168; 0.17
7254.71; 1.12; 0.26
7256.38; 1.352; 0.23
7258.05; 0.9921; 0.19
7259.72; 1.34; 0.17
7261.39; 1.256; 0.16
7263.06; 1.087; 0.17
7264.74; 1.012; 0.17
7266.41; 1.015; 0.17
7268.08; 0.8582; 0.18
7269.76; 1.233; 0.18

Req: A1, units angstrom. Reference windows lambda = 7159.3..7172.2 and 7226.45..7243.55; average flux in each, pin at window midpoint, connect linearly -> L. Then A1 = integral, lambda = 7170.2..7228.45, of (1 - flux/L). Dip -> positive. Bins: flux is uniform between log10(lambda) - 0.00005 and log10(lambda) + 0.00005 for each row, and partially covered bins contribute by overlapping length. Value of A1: 4.9 angstrom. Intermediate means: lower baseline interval 1.18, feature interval 1.03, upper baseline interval 1.07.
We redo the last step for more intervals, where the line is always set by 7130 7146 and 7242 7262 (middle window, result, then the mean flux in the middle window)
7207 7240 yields 3.5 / 1.01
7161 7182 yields -0.9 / 1.11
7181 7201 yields 0.7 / 1.05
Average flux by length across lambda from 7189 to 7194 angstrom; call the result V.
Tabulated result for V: 1.19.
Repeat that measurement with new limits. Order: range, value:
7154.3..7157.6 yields 1.06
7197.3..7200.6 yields 0.899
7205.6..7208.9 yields 1.1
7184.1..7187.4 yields 1.09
